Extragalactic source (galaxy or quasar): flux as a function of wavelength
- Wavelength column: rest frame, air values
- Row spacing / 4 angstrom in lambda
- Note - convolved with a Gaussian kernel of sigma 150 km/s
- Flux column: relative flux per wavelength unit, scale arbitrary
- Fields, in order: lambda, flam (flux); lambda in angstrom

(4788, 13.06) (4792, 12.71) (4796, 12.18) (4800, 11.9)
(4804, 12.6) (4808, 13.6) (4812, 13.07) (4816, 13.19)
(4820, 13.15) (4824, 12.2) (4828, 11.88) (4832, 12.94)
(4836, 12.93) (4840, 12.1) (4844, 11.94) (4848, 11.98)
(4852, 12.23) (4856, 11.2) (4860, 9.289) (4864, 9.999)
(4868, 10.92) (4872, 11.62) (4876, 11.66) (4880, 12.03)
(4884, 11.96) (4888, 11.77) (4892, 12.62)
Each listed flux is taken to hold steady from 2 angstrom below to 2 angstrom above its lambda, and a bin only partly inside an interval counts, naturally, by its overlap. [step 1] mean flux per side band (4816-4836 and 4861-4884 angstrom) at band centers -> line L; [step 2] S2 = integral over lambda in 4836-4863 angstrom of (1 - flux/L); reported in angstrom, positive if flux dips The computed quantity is 1.0 angstrom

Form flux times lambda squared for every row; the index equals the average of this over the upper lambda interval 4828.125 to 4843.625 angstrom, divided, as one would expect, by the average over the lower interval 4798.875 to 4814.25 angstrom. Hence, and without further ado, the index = 0.98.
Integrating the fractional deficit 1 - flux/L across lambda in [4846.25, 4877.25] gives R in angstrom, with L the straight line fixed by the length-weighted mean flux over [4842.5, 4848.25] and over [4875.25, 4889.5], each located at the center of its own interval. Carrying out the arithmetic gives 2.2 angstrom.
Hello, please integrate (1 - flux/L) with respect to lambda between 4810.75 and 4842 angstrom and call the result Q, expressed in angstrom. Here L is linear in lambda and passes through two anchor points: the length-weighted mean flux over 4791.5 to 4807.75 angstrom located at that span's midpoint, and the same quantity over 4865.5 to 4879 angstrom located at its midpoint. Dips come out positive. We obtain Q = -1.6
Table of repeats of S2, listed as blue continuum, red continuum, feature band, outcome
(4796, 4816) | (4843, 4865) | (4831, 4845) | -0.97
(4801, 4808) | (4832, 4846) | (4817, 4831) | 0.08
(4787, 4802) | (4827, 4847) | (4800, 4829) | -0.91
